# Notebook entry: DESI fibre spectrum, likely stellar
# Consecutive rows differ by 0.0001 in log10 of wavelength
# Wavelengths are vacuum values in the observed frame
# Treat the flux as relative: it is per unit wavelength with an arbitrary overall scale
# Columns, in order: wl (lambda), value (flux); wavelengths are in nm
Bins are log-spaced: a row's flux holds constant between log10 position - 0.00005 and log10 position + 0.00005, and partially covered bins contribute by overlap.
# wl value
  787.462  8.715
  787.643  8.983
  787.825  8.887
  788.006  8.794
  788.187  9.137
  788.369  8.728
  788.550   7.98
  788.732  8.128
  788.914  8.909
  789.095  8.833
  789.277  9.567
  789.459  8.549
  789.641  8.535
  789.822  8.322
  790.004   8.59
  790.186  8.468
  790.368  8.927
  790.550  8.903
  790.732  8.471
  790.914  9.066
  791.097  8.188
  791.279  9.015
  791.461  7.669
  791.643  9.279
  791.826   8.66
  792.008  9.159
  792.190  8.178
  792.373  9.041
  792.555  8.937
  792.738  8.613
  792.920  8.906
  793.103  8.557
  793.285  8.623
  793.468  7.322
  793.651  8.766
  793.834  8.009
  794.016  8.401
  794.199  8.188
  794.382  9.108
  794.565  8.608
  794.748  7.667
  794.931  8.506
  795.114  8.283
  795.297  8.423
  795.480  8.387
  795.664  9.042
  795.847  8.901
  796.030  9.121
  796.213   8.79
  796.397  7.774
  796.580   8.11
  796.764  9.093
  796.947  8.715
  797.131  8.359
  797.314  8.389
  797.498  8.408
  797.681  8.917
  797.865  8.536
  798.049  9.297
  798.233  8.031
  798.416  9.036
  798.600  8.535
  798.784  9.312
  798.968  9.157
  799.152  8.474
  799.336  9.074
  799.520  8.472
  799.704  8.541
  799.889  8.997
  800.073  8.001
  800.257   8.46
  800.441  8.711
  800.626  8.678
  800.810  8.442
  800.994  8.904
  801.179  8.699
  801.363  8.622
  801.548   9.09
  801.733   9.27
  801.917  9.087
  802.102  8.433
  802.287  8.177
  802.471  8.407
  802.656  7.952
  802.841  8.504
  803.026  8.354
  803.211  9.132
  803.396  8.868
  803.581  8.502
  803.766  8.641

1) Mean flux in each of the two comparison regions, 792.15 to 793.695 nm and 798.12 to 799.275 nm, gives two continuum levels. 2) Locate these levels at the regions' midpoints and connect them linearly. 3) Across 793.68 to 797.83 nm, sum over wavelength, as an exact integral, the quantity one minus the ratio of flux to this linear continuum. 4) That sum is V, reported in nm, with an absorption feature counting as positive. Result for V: 0.07 nm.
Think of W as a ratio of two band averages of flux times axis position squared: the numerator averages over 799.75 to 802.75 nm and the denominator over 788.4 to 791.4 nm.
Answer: 1.0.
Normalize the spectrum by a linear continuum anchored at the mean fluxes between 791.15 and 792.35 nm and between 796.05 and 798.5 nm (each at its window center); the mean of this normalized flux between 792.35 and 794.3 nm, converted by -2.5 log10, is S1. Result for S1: 0.02 mag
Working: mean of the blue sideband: 8.67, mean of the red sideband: 8.59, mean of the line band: 8.47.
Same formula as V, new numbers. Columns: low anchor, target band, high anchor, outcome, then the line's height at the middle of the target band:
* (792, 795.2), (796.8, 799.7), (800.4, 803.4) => -0.05 nm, 8.58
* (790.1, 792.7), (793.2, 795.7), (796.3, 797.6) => 0.05 nm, 8.55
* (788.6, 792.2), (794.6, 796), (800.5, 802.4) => 0.03 nm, 8.7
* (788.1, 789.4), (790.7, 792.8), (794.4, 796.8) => -0.01 nm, 8.65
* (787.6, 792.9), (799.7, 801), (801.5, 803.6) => 0.01 nm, 8.65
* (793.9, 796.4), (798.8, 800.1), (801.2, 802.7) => -0.02 nm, 8.61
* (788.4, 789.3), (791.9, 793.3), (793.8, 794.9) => -0.05 nm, 8.44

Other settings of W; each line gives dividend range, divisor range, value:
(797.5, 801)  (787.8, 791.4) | 1.03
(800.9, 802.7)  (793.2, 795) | 1.06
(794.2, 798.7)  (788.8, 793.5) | 1.00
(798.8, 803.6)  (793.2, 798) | 1.04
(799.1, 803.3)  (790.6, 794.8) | 1.03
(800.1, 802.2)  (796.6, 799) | 1.01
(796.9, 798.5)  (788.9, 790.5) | 1.01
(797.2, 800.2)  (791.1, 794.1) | 1.03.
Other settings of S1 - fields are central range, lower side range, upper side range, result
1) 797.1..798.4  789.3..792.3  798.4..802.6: 0.01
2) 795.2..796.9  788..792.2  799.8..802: 0.01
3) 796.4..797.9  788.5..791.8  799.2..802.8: 0.01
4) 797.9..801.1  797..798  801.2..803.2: -0.02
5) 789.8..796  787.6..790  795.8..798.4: 0.01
